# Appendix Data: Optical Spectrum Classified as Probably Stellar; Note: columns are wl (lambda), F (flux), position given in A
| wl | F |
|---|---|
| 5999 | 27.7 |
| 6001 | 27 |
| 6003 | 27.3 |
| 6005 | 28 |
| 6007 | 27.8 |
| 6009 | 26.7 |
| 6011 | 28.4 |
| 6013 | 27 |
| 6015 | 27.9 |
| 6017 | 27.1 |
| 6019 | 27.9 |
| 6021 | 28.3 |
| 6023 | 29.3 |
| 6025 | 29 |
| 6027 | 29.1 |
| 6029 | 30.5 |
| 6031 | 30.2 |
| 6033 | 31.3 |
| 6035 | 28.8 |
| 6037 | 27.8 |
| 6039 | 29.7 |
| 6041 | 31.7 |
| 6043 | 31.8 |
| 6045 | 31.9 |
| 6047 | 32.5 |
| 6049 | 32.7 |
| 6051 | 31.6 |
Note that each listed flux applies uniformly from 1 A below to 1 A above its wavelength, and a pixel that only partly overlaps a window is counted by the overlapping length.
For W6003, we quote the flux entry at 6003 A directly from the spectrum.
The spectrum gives 27.3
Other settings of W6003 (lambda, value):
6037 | 27.8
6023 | 29.3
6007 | 27.8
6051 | 31.6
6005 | 28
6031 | 30.2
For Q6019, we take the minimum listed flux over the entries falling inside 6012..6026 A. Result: 27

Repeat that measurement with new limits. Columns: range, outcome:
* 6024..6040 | 27.8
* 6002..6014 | 26.7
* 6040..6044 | 31.7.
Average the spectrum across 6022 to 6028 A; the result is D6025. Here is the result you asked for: 29.1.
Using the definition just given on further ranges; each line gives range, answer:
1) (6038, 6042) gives 30.7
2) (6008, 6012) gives 27.5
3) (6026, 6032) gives 29.9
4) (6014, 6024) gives 28.1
